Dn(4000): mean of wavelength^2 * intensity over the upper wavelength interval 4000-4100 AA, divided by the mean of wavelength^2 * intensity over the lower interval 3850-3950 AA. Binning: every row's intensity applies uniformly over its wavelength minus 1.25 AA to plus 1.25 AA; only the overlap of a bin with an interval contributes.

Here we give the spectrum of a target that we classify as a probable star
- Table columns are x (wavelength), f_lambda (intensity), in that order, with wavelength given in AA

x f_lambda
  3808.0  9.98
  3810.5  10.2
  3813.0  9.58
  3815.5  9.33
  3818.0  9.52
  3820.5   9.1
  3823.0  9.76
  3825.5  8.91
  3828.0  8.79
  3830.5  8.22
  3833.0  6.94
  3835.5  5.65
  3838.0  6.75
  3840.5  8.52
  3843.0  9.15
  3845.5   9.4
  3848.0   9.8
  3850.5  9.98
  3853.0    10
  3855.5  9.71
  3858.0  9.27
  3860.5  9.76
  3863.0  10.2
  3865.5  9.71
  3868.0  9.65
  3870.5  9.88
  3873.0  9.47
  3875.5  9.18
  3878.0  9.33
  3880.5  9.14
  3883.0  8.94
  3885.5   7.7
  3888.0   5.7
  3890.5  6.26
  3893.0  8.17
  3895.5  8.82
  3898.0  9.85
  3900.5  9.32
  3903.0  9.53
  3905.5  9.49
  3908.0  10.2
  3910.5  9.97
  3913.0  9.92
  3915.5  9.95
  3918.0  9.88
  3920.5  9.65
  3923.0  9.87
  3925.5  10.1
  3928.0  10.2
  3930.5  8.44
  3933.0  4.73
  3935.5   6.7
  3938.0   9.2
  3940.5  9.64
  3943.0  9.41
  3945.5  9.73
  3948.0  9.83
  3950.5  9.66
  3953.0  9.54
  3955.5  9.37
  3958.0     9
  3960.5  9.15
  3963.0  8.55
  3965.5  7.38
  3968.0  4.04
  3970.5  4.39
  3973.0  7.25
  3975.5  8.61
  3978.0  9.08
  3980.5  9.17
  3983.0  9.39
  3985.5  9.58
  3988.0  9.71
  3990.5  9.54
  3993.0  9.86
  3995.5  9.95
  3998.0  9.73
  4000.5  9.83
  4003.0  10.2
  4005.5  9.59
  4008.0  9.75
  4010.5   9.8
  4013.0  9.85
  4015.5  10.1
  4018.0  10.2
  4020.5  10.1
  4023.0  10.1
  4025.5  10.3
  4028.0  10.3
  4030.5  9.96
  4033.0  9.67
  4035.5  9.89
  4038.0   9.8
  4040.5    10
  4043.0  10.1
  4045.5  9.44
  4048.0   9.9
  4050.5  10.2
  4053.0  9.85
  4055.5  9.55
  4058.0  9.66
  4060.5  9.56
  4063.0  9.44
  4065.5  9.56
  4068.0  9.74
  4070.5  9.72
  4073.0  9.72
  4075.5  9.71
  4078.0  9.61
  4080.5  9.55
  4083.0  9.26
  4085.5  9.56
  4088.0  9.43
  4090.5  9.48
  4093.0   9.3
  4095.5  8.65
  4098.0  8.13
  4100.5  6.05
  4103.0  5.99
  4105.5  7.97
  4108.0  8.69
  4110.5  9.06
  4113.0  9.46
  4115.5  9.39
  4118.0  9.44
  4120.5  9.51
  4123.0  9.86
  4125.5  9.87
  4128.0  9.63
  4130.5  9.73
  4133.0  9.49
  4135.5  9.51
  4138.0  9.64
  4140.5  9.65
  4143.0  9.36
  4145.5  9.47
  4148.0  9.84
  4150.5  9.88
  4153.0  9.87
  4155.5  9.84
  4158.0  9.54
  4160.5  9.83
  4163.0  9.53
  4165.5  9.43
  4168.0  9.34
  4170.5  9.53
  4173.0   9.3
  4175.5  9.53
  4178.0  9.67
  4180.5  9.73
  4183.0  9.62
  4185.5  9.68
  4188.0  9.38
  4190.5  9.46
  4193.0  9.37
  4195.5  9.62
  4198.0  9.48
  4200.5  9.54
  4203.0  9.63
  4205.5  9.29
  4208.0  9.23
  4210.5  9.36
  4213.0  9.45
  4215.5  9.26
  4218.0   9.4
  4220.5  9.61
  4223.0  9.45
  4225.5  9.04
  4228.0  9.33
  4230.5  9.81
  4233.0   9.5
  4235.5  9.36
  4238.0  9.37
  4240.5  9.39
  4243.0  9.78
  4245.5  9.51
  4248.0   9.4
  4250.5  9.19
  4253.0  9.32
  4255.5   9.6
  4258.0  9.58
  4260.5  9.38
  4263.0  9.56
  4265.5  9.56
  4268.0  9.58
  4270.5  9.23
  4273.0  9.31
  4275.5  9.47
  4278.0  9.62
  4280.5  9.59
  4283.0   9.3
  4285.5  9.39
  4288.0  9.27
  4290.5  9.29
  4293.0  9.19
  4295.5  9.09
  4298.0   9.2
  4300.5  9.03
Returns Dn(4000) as 1.1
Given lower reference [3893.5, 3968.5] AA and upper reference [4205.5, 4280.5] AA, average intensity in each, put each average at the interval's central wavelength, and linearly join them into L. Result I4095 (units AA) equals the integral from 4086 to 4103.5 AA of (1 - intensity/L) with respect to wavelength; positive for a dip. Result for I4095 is 1.8 AA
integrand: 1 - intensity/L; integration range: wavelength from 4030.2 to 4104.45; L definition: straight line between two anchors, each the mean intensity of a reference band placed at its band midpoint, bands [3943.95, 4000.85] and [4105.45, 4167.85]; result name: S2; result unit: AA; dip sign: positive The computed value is -1.1 AA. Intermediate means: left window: 8.78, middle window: 9.34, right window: 9.53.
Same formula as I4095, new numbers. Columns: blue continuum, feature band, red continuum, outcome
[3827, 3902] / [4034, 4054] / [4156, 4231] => -1.60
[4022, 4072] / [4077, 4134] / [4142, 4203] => 4.19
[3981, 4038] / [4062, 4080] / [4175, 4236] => 0.19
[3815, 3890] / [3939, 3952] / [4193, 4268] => -0.89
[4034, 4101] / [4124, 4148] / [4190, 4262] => -0.38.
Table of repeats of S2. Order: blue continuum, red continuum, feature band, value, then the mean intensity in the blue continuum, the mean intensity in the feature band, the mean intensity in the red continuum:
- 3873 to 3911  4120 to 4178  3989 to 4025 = -3.0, 8.77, 9.91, 9.62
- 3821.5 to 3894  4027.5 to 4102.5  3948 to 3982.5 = 3.5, 8.76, 8.18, 9.45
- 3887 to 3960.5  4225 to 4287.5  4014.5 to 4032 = -1.9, 9.05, 10.1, 9.45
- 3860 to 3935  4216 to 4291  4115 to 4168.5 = -1.7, 9.07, 9.63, 9.44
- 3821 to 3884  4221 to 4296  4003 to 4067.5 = -4.6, 9.05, 9.87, 9.42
